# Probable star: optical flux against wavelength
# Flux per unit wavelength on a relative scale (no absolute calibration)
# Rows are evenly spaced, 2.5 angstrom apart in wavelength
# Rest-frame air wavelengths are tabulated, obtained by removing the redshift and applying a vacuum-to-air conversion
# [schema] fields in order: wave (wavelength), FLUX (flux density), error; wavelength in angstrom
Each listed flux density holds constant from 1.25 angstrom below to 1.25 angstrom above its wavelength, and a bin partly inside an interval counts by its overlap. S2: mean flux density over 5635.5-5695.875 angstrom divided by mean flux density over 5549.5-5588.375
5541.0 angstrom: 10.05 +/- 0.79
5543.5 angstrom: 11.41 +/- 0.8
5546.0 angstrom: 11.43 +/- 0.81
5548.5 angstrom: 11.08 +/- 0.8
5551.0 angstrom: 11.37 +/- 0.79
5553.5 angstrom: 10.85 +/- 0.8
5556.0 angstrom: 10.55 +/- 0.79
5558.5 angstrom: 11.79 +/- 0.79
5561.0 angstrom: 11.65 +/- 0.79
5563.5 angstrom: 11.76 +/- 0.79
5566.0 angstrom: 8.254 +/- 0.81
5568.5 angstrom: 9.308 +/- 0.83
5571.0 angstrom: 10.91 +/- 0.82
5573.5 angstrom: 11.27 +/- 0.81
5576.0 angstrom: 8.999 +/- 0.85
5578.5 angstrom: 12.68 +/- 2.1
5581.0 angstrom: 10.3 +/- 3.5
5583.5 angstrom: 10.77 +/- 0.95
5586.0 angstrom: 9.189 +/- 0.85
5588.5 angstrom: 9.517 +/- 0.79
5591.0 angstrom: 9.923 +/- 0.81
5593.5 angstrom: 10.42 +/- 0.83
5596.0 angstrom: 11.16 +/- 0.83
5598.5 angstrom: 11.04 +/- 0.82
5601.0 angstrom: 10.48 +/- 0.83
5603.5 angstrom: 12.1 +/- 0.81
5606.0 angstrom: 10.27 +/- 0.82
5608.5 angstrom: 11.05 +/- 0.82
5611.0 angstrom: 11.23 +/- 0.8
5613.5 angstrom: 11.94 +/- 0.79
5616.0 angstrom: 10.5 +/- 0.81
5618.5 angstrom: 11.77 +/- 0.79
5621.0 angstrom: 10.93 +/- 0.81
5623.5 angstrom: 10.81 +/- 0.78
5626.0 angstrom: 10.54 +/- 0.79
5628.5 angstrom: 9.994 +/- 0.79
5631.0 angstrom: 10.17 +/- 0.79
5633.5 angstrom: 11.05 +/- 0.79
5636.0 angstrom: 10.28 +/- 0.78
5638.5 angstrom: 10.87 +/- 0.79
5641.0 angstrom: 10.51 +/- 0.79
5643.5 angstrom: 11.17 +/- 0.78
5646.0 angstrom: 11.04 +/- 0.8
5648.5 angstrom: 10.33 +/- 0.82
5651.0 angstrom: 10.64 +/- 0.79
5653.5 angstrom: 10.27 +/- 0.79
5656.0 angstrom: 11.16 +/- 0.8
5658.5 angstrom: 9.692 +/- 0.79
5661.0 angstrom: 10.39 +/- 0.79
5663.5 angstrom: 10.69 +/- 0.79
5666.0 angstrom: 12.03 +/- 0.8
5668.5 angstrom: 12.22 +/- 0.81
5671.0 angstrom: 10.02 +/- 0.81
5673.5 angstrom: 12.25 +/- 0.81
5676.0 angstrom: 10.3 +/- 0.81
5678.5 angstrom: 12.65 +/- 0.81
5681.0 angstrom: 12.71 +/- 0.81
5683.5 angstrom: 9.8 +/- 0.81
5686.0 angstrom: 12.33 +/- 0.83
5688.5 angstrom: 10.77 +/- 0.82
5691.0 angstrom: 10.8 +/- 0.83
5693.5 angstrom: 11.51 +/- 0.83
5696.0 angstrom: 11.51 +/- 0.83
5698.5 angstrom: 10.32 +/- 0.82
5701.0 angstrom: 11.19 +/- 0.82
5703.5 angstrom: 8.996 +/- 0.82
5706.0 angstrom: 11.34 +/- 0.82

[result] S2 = 1.0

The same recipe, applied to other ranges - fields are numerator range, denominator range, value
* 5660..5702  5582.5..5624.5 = 1.05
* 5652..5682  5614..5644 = 1.04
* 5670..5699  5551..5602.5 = 1.07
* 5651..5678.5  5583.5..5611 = 1.04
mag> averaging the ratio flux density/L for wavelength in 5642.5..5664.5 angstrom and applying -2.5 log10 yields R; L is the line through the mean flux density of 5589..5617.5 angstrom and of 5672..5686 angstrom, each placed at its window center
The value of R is 0.08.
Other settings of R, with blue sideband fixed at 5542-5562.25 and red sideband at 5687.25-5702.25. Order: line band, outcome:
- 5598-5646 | 0.03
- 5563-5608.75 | 0.07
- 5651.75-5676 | 0.01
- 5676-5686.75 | -0.06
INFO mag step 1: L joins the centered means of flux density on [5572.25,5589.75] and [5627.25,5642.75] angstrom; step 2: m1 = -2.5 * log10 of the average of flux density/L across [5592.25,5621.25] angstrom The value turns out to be -0.06 mag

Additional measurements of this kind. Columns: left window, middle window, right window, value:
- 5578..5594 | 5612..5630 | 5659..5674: -0.03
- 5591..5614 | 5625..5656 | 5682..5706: 0.03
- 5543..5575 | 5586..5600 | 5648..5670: 0.06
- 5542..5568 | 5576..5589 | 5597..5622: 0.06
